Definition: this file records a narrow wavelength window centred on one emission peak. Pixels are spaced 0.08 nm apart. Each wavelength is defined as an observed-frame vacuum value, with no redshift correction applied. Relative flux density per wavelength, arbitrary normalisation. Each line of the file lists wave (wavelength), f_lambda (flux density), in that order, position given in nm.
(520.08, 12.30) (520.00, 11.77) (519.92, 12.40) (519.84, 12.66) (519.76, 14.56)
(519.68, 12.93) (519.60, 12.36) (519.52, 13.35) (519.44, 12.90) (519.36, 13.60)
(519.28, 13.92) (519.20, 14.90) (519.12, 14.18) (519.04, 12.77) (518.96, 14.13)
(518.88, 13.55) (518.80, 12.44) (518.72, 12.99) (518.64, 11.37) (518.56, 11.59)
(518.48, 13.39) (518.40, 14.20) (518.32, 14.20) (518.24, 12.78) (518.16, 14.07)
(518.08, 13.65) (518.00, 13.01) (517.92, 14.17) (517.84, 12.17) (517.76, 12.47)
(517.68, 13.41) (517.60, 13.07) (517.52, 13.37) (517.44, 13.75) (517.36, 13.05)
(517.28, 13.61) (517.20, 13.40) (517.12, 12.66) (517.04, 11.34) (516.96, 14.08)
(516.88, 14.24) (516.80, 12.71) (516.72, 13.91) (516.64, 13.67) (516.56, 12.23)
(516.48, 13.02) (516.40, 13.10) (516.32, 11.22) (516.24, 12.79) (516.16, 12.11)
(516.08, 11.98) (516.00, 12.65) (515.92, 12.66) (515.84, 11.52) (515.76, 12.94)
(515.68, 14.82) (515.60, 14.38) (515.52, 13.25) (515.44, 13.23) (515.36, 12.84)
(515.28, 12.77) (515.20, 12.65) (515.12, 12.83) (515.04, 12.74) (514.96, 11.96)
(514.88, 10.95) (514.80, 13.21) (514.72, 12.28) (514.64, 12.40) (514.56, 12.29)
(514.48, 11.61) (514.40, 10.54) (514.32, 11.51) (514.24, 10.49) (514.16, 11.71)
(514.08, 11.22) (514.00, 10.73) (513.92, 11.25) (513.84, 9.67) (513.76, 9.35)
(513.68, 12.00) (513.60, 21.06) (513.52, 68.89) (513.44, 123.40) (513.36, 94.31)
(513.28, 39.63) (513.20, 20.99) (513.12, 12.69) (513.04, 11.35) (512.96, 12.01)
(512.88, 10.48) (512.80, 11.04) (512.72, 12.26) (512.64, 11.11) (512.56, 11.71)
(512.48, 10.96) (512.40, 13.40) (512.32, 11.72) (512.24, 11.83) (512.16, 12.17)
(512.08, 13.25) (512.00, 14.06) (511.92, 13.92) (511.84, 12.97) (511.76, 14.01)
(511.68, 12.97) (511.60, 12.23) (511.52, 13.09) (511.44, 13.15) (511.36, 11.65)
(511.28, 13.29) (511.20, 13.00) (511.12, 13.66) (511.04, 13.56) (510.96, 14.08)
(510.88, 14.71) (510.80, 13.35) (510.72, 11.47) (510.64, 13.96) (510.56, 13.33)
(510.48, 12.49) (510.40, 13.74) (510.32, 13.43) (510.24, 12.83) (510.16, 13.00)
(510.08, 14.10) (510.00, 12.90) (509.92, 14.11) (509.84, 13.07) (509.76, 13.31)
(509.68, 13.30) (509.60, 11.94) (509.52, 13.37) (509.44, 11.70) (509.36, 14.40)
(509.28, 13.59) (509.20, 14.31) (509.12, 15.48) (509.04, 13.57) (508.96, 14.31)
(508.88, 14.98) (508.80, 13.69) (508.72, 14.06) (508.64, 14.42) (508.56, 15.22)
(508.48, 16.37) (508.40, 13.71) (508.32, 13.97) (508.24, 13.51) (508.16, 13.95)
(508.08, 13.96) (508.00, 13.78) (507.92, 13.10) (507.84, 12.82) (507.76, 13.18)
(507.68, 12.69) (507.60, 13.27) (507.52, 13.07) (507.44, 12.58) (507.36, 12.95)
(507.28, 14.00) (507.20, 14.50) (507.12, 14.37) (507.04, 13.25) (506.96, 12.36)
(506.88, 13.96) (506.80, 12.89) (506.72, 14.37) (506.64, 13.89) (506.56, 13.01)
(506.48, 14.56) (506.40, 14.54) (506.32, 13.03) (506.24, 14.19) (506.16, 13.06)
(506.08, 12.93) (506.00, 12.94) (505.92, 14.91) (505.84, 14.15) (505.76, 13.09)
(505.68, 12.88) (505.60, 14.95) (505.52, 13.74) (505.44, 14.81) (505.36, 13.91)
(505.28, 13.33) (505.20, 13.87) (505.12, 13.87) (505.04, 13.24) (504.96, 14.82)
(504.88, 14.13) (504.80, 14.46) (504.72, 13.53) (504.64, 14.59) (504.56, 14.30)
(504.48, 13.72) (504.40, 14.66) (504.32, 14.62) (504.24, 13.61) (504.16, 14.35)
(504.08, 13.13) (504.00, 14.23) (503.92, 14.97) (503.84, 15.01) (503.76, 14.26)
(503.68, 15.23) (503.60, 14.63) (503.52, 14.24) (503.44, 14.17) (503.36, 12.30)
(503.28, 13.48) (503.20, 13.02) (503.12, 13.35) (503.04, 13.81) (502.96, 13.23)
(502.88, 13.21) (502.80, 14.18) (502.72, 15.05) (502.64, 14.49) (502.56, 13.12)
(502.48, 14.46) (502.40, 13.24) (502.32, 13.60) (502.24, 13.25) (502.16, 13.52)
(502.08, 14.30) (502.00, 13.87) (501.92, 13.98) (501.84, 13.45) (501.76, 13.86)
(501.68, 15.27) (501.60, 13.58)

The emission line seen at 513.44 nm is H-beta 4861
